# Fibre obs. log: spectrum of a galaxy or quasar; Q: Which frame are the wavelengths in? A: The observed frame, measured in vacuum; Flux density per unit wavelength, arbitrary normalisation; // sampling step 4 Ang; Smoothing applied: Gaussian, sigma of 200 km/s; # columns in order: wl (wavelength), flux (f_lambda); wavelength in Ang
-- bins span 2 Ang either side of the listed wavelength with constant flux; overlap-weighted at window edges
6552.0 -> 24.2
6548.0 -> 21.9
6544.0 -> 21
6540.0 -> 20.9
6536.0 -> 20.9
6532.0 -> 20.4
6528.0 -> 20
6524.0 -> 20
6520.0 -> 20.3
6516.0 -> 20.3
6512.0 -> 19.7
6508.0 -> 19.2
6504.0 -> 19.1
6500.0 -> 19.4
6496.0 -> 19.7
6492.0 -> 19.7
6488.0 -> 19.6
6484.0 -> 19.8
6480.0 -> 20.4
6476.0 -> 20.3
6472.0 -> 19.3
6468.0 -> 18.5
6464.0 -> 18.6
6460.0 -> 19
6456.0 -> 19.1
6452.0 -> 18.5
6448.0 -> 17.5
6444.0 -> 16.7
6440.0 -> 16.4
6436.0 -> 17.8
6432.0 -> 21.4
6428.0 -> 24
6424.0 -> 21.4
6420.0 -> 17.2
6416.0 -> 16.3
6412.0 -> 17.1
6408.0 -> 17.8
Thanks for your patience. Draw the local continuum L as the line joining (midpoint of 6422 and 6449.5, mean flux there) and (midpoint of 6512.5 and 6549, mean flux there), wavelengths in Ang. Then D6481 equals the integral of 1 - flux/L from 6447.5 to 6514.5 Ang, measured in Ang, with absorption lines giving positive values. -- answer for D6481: 2.1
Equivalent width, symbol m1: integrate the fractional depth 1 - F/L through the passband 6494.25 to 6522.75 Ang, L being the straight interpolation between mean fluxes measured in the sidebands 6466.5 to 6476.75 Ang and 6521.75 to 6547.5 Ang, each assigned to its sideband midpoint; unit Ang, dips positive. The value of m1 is 0.5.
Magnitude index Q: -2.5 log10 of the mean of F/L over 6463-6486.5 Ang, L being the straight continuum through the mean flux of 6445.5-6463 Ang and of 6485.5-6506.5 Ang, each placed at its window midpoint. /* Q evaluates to -0.03 mag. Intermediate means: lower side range 18.5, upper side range 19.5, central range 19.5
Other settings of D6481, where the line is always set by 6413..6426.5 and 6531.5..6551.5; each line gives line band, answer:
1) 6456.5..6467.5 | 0.4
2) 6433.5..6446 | 1.2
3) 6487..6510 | 1.0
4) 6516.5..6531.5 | 0.5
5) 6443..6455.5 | 0.9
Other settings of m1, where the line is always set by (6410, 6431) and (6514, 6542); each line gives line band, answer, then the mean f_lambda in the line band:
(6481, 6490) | 0.1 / 19.8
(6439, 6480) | 2.4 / 18.5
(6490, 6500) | 0.2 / 19.6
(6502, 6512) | 0.5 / 19.3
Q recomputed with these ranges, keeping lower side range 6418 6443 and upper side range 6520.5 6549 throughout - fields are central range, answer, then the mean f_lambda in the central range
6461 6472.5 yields 0.07 mag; 18.8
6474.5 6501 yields 0.02 mag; 19.9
